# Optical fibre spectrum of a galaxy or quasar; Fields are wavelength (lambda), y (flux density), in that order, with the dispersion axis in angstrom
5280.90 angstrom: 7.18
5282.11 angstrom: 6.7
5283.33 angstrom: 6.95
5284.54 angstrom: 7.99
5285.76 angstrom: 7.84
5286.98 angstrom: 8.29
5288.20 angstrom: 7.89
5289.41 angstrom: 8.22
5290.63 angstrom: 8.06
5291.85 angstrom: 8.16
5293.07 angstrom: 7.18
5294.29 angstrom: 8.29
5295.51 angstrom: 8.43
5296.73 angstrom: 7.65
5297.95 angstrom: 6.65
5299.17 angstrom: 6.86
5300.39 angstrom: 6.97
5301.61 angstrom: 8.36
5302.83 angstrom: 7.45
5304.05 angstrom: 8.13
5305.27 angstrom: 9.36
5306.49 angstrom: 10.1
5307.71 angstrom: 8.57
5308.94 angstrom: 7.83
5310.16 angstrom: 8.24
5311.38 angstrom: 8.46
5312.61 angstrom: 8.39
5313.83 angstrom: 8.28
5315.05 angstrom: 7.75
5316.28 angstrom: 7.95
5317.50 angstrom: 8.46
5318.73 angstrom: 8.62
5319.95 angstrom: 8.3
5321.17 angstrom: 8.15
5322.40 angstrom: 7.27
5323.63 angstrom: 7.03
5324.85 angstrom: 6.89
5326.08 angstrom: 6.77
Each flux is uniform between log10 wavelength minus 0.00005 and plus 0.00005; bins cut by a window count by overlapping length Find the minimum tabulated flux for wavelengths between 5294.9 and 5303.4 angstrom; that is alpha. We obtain 6.65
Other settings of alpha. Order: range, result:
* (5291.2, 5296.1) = 7.18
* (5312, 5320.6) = 7.75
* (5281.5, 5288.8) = 6.7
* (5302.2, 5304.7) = 7.45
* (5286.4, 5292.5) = 7.89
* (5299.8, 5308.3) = 6.97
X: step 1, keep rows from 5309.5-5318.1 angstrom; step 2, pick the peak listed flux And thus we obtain 8.46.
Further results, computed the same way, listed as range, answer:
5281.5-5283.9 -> 6.95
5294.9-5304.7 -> 8.43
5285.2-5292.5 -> 8.29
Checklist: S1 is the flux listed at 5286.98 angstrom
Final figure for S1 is 8.29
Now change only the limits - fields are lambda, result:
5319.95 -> 8.3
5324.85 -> 6.89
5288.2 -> 7.89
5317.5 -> 8.46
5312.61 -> 8.39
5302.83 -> 7.45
